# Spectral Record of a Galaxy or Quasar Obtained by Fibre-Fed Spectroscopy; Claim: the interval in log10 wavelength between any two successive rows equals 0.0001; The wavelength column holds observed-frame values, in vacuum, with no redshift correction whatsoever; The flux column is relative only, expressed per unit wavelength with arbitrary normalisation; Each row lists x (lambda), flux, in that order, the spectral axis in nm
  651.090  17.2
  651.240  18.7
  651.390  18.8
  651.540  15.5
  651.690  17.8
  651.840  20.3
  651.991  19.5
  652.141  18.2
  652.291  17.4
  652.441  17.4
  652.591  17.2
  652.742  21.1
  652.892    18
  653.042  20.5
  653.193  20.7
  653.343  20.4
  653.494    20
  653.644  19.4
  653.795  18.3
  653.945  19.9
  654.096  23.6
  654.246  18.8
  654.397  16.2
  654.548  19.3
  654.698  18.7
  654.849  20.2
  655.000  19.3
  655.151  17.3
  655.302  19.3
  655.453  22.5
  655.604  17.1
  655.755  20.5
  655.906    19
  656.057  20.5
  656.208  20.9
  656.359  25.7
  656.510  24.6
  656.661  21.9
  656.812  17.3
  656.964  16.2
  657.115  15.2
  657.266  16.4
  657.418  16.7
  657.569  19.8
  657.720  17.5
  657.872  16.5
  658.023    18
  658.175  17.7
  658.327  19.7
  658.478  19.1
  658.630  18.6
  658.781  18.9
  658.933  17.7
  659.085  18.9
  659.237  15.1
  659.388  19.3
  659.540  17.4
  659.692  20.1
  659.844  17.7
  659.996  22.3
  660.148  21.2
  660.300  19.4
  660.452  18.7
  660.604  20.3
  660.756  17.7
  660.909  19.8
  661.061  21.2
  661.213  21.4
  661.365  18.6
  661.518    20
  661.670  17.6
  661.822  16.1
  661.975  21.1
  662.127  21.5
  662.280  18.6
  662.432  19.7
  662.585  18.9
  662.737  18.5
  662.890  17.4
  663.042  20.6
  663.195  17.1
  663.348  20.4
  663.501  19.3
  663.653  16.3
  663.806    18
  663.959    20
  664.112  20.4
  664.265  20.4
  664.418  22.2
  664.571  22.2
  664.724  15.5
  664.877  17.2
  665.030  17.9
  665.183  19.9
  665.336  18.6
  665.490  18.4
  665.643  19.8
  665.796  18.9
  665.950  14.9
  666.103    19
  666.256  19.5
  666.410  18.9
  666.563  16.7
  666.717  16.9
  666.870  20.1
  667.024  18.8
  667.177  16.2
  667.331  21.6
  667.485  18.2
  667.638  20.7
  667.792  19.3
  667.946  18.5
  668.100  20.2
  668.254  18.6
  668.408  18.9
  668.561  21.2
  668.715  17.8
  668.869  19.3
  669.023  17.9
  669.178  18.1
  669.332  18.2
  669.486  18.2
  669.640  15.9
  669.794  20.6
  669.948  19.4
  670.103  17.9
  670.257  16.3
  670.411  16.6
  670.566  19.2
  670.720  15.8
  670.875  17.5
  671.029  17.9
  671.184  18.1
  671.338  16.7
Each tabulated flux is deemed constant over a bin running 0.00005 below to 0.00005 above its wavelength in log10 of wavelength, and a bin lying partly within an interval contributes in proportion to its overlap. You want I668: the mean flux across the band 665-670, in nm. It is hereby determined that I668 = 18.7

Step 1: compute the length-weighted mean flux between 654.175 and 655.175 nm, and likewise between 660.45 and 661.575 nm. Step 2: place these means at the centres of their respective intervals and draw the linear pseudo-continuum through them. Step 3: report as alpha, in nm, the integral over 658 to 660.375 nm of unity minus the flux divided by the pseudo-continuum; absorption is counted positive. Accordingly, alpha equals 0.07 nm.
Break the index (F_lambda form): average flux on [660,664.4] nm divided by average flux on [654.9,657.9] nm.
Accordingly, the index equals 1.01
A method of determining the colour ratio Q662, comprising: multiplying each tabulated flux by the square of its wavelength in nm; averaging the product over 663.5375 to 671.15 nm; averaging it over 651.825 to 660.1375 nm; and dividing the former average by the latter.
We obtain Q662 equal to 1.01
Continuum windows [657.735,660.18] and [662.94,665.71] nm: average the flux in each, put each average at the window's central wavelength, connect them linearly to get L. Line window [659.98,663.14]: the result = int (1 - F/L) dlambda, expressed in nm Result -0.11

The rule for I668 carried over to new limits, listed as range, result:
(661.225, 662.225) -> 19.3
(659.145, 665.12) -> 19.2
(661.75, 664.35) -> 19.1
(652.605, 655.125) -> 19.5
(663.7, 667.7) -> 18.9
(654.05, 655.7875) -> 19.3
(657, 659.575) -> 17.8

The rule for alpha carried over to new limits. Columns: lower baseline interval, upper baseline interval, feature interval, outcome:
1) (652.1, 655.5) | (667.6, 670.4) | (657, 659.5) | 0.17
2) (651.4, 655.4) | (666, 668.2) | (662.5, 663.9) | 0.03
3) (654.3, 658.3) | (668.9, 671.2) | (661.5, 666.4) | -0.15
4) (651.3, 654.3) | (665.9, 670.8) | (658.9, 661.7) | -0.06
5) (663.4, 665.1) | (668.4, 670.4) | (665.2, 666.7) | 0.04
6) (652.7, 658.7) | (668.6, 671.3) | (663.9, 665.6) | -0.08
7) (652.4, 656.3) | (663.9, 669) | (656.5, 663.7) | 0.17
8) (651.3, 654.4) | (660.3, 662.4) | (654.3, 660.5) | 0.09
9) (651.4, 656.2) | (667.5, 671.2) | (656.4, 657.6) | 0.02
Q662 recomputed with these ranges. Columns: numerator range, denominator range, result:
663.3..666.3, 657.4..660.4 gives 1.03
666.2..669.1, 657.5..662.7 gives 1.02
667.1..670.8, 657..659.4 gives 1.08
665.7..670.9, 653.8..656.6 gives 0.95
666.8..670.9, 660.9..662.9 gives 0.98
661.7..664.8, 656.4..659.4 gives 1.06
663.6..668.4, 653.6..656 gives 1.01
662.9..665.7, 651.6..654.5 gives 1.03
